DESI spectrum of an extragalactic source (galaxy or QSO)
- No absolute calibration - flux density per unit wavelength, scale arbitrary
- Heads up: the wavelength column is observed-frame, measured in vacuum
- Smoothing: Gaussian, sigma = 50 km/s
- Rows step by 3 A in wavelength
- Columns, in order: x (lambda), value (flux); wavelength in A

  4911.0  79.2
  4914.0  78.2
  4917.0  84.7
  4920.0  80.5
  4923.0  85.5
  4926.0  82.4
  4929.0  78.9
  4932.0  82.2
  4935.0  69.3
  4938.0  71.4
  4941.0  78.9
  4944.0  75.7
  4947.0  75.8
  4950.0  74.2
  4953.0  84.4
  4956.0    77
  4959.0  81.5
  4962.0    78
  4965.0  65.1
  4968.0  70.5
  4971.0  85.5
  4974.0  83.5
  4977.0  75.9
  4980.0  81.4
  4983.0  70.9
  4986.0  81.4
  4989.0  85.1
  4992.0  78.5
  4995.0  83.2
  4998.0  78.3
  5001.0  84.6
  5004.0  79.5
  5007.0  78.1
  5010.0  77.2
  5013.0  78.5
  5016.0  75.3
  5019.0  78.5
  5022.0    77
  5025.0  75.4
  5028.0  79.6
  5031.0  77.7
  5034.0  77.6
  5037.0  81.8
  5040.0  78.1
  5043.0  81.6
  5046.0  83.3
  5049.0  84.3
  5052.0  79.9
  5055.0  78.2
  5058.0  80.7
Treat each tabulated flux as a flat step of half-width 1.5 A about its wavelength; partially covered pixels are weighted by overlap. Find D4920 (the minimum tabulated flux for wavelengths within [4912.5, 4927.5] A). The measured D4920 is 78.2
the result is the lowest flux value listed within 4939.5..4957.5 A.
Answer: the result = 74.2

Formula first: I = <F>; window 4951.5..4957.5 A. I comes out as 80.7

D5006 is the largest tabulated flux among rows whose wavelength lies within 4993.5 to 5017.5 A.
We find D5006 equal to 84.6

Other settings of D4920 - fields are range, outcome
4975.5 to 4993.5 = 70.9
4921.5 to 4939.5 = 69.3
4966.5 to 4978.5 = 70.5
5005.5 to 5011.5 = 77.2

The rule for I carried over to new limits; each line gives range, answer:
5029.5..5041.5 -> 78.8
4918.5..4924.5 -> 83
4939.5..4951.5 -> 76.2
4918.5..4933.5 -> 81.9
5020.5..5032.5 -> 77.4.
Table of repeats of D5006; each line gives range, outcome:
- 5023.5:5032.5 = 79.6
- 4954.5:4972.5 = 85.5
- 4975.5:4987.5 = 81.4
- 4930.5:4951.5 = 82.2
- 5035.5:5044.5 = 81.8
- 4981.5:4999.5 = 85.1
